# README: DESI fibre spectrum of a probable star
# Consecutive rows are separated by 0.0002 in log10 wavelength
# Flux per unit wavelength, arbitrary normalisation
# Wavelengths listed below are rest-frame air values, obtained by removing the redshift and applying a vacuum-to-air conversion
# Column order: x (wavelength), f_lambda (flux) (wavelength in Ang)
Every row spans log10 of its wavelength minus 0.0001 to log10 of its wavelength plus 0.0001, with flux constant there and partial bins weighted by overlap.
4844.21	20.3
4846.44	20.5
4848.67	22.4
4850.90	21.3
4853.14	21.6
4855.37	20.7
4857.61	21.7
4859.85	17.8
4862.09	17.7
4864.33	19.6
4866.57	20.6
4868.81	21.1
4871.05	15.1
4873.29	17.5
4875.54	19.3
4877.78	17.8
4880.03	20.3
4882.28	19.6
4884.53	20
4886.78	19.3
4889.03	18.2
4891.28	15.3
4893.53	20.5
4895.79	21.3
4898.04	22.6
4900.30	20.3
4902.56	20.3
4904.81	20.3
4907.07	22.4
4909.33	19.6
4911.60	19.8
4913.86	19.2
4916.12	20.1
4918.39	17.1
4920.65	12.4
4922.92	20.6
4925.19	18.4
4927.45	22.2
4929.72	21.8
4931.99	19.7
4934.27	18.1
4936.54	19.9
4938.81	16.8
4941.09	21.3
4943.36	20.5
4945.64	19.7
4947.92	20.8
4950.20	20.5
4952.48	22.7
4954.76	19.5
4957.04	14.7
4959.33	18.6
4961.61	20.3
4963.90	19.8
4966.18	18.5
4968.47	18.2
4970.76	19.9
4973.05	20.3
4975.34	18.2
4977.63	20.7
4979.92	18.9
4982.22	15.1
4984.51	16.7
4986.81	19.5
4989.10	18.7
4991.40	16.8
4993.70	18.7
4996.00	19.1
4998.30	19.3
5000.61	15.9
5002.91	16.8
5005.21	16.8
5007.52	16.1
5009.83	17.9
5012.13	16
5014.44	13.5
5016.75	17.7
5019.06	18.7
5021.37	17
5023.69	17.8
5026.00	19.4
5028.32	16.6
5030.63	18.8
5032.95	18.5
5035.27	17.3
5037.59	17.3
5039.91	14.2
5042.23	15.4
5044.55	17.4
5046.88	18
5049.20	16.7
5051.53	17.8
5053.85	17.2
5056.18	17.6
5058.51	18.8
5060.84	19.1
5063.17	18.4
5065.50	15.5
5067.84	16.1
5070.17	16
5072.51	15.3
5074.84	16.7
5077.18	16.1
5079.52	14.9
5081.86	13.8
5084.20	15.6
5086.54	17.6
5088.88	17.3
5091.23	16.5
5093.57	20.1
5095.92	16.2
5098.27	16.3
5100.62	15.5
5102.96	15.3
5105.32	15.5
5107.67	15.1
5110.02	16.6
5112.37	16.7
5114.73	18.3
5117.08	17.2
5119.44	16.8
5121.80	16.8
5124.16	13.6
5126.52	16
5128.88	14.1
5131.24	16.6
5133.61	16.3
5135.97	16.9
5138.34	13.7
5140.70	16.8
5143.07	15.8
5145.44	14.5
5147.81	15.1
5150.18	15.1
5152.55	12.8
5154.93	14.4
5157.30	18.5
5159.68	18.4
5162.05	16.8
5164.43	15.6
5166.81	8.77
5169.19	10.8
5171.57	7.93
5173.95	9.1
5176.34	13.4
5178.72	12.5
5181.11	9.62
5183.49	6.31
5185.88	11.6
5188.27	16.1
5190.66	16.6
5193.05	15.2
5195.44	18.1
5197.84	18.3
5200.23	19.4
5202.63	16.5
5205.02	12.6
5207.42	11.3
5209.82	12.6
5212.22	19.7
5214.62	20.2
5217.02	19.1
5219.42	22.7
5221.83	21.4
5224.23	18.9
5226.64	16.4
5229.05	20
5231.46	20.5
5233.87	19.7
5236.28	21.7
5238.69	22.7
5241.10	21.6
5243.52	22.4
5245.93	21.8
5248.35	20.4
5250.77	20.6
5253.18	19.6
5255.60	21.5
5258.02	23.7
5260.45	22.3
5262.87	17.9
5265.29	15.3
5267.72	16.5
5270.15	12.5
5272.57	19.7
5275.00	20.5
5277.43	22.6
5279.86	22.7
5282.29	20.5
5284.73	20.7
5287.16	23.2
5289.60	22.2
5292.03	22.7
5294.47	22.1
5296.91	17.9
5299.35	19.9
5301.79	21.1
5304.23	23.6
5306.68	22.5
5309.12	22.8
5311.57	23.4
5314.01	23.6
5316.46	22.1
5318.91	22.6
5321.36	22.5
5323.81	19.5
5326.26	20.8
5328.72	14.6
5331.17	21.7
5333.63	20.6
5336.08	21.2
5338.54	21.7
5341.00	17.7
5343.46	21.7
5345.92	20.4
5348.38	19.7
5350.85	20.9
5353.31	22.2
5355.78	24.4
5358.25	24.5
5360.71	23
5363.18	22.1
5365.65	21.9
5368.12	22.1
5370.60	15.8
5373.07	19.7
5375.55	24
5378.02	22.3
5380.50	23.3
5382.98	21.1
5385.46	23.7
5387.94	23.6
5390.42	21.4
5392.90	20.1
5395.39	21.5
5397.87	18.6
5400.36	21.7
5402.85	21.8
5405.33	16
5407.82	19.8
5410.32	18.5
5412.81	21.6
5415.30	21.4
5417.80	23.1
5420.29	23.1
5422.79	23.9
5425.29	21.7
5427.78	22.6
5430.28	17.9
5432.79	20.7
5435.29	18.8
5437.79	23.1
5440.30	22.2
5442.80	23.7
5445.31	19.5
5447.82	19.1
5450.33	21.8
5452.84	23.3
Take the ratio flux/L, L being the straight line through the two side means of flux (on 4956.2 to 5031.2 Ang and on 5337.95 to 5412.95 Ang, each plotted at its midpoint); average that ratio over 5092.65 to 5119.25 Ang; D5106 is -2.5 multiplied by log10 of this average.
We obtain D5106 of 0.14 mag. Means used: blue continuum 17.9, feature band 16.6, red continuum 21.2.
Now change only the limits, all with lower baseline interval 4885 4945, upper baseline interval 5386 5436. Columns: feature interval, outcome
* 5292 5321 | -0.069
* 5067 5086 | 0.268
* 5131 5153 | 0.295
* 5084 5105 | 0.198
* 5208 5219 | 0.143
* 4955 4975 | 0.050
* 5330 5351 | 0.008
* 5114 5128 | 0.226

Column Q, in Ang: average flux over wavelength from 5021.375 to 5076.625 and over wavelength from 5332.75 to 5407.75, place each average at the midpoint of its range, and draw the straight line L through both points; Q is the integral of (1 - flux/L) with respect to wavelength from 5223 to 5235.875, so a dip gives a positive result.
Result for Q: 0.1 Ang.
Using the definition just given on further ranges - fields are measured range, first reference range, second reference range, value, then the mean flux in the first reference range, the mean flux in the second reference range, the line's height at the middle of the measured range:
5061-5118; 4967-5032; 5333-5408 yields 6.9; 17.8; 21.3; 18.7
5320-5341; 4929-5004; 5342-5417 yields 0.8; 19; 21.3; 21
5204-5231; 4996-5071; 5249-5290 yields 2.3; 17.2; 20.1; 19.4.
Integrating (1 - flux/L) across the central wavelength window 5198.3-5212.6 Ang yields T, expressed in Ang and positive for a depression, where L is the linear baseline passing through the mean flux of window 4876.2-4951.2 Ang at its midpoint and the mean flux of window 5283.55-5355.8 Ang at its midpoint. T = 3.82 Ang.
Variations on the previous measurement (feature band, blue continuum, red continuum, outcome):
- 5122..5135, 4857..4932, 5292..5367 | 3.2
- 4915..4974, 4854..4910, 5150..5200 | -3.3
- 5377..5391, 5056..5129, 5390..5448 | -1.5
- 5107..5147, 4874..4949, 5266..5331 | 8.4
